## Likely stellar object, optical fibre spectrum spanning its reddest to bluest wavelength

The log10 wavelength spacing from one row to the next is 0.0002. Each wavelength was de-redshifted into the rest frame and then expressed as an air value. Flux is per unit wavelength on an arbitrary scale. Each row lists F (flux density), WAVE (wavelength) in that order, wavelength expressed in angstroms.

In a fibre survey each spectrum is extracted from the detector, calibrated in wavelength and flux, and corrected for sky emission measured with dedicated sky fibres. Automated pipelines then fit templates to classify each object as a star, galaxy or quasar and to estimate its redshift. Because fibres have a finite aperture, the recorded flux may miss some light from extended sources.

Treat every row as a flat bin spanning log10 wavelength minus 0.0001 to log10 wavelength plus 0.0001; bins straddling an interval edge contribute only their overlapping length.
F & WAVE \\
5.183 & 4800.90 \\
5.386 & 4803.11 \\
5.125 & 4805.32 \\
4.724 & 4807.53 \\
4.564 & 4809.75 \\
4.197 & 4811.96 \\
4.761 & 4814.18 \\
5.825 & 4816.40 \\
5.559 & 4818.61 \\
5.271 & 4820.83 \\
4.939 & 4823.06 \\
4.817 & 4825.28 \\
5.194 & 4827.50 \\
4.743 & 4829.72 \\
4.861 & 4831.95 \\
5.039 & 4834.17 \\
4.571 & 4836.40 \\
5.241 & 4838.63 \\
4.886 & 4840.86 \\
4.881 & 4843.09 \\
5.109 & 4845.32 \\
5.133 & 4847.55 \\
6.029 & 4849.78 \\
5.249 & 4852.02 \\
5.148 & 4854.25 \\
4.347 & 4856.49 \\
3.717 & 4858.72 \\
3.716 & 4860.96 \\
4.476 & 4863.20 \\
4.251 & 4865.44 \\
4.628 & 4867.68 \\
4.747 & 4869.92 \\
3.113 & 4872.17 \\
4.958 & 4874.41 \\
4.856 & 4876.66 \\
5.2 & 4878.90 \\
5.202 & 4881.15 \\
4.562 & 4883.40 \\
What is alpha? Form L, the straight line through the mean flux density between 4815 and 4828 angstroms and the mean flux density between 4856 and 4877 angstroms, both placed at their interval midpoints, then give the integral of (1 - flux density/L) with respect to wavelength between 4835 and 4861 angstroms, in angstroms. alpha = -1.2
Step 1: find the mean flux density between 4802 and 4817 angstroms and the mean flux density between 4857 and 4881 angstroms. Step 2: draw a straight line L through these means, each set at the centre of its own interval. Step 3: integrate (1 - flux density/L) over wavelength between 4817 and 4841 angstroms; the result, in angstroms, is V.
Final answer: -1.5 angstroms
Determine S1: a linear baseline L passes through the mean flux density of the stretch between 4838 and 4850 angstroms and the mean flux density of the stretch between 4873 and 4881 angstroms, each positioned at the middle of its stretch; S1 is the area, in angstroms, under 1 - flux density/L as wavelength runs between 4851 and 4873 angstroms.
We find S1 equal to 3.0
